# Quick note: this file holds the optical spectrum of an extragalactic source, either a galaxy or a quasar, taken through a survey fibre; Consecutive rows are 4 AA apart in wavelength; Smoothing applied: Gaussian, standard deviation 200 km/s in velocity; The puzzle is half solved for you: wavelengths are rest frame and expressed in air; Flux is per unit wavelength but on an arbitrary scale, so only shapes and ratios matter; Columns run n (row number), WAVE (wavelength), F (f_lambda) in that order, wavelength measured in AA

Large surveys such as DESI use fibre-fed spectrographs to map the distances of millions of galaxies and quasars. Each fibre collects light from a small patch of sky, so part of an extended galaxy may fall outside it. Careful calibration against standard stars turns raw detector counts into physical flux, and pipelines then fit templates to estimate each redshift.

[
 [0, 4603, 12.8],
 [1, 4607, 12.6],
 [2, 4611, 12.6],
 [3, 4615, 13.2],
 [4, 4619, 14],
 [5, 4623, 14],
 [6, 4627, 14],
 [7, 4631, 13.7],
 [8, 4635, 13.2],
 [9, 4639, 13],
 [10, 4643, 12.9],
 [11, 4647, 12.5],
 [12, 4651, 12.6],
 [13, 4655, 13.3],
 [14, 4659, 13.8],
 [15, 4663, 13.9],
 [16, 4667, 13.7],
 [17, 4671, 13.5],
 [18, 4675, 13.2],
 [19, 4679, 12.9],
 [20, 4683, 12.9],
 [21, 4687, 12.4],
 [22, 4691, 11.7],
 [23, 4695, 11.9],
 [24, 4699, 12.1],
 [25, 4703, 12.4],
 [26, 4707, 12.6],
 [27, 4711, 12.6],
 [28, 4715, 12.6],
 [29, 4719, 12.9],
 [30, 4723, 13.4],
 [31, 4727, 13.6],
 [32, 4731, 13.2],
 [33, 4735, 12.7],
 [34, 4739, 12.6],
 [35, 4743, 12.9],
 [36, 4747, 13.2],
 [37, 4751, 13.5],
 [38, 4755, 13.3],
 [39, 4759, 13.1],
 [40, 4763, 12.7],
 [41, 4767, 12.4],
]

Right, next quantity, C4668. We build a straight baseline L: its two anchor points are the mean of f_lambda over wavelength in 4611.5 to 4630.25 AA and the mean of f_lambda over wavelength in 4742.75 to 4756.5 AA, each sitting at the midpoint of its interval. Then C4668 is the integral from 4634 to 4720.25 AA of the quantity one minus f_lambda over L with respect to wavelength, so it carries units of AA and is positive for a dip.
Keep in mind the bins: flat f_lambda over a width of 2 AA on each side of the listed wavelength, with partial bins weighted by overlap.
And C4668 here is 4.27 AA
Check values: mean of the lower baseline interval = 13.7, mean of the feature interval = 12.8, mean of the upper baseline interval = 13.3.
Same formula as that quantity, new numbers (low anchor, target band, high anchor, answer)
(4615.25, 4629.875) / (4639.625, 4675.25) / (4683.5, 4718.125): -0.2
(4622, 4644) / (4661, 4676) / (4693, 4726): -0.6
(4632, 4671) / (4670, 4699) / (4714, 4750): 1.3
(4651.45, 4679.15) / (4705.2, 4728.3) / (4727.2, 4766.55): 0.4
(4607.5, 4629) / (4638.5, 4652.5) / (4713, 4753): 0.7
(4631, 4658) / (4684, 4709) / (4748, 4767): 1.6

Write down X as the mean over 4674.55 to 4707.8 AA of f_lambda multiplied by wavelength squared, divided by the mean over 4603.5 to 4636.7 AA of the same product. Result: 0.96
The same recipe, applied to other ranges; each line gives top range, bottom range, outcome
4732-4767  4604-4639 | 1.02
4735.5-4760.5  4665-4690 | 1.03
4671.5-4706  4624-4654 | 0.97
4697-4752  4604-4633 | 1.00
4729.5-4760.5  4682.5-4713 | 1.08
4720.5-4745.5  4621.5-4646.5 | 1.02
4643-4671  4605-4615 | 1.07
